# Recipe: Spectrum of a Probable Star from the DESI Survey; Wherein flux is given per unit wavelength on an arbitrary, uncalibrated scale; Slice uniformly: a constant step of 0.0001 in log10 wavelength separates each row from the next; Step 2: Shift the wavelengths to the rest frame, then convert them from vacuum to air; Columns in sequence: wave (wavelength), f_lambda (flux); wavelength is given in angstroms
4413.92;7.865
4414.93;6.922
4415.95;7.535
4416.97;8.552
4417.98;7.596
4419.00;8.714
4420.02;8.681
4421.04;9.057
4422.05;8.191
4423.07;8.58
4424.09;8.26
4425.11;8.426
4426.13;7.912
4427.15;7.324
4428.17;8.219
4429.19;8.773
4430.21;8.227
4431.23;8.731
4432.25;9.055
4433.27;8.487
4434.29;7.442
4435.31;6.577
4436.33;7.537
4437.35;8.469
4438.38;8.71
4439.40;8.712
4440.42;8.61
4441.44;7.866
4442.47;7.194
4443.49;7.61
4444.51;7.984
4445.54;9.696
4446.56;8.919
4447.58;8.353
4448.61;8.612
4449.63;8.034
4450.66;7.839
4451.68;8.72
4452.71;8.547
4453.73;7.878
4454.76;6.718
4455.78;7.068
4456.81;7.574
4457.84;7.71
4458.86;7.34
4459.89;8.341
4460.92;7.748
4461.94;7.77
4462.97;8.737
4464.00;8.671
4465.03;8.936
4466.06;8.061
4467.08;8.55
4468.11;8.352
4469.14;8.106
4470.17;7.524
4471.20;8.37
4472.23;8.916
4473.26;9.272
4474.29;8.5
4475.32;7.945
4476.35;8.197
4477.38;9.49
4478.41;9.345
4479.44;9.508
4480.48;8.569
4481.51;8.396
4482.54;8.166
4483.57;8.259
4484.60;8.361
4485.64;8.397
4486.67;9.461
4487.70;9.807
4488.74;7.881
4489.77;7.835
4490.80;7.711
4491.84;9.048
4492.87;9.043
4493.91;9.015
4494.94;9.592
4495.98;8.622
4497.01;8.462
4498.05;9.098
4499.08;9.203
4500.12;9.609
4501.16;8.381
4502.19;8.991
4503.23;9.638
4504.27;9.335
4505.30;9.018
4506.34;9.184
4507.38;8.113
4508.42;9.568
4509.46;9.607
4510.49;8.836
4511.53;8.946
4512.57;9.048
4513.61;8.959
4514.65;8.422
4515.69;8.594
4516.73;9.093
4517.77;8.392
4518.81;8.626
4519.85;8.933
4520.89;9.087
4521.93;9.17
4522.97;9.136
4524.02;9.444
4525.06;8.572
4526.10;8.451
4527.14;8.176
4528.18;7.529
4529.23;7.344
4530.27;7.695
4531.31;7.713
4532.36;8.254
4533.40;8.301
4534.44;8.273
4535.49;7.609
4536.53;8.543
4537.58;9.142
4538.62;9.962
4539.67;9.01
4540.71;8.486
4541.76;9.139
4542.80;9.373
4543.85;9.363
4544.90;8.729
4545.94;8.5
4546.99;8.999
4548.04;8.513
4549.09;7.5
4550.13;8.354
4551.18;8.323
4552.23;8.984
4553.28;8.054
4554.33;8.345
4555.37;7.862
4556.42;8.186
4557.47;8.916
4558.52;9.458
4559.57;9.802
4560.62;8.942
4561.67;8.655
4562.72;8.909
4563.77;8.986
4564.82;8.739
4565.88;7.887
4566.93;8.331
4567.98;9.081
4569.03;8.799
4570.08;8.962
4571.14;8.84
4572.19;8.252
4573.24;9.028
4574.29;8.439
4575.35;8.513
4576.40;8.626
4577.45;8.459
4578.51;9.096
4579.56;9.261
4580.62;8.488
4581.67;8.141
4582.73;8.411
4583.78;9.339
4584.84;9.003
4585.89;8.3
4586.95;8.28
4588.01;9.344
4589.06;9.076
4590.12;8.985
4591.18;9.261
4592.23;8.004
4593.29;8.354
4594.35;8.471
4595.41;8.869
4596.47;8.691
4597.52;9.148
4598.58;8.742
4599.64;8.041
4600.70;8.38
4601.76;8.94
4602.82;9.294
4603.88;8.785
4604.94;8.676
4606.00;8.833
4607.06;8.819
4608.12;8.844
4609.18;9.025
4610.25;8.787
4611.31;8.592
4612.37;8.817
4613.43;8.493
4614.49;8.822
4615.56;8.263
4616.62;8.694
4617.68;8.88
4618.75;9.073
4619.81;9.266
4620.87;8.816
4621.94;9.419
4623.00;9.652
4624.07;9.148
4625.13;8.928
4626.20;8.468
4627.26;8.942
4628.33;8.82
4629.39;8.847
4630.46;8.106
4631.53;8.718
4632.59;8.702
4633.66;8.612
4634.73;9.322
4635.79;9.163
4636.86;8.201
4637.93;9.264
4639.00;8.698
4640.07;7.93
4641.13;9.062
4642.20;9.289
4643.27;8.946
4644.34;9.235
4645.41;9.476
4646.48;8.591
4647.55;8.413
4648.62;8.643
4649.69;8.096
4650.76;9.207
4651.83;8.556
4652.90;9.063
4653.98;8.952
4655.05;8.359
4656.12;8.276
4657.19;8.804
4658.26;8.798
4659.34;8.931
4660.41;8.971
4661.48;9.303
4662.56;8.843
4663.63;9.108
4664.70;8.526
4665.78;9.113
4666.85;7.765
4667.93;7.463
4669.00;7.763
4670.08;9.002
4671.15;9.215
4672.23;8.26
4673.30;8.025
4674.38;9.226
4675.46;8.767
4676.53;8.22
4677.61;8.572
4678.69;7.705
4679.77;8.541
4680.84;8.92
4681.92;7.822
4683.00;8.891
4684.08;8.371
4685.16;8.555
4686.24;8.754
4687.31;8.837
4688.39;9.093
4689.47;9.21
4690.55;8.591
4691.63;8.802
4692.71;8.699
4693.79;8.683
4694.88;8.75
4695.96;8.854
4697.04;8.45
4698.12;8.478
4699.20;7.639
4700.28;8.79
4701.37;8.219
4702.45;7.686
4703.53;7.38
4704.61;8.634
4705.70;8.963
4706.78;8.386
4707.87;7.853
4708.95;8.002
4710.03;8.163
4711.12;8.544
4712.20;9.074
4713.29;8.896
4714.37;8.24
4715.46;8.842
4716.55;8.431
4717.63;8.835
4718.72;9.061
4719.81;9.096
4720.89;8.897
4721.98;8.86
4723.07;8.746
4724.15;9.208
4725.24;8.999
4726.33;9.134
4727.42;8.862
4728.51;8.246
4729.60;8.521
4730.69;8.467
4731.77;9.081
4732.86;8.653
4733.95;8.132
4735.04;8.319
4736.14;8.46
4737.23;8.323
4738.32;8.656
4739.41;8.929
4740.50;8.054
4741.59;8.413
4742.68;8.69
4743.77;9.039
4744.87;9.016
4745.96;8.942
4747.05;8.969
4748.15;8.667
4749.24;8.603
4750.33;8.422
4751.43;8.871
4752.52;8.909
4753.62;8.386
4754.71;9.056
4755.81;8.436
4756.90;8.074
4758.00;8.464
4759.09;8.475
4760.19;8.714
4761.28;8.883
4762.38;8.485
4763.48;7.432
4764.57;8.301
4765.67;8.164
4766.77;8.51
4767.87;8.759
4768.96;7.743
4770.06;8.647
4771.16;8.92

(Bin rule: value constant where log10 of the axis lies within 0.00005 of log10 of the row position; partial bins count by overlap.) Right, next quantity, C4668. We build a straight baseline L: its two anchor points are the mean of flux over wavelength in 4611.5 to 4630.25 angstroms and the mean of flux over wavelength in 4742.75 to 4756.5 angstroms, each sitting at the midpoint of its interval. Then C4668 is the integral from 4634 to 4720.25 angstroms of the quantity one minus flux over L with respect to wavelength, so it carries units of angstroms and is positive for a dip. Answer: 2.0 angstroms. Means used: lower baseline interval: 8.88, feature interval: 8.63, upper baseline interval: 8.76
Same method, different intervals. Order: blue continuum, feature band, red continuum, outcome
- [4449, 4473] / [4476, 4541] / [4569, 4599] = -3.22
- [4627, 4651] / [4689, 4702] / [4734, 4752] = 0.17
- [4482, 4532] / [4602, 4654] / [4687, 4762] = -1.02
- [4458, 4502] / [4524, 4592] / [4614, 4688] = 0.16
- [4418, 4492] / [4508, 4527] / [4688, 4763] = -1.23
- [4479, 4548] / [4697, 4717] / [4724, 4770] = 0.60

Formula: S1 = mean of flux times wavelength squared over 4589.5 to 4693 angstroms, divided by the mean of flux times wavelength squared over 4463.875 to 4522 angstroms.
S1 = 1.1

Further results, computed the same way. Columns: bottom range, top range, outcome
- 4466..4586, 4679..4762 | 1.08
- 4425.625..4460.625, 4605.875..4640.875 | 1.18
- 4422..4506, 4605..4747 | 1.13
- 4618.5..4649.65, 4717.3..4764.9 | 1.02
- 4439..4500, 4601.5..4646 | 1.13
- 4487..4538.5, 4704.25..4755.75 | 1.09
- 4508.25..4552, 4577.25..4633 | 1.05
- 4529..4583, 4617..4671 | 1.06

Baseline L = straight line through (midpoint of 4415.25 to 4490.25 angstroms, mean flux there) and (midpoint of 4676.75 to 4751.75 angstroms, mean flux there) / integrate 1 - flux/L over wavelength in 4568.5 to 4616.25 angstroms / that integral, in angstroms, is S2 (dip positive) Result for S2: -1.5 angstroms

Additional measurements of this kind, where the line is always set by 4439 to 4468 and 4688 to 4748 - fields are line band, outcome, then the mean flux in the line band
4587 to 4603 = -0.7 angstroms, 8.75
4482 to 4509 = -2.1 angstroms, 8.84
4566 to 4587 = -0.8 angstroms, 8.68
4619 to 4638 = -1.0 angstroms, 8.91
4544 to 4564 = -0.8 angstroms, 8.64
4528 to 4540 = 0.0 angstroms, 8.29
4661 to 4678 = -0.1 angstroms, 8.57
